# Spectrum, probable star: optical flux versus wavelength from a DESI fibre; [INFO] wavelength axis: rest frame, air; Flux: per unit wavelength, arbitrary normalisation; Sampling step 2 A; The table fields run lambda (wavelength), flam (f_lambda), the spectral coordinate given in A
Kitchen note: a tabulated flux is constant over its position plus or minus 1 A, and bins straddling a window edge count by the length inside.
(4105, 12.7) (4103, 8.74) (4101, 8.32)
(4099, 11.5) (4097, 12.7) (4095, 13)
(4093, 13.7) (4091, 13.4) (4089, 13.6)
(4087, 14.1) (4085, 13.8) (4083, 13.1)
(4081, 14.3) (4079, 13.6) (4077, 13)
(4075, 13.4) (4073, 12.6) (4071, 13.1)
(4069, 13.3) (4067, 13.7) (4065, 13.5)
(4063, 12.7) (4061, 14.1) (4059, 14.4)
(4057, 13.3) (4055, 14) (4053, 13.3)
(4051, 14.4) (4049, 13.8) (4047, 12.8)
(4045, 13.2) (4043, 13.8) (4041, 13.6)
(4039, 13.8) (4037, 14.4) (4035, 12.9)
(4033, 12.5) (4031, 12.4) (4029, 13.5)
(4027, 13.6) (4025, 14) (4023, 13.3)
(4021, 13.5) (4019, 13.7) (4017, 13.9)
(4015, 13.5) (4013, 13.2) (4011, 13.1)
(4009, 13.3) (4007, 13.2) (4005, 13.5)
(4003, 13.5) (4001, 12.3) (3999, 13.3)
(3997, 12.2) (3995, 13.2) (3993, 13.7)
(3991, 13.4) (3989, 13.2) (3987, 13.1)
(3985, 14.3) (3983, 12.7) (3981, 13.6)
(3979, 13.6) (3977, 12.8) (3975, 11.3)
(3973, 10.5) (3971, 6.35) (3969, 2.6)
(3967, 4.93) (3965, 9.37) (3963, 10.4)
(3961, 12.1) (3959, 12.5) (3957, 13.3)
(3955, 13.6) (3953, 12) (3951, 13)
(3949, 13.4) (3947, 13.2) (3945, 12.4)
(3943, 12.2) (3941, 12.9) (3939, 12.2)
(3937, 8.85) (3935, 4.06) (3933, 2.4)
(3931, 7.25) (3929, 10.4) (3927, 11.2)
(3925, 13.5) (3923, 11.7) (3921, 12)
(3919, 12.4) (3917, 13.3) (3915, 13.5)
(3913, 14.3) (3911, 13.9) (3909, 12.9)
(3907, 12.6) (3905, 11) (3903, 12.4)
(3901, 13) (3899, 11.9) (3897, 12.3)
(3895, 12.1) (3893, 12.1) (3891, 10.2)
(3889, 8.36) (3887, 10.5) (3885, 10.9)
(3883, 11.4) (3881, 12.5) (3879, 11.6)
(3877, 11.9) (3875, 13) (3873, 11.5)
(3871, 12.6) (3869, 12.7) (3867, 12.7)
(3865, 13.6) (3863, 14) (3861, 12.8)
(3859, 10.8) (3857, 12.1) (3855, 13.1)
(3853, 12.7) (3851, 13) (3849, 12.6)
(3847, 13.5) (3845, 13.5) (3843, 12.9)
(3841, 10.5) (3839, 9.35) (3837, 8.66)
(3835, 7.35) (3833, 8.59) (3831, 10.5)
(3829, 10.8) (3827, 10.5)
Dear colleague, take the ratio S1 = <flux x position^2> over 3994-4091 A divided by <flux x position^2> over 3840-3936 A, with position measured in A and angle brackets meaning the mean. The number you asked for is 1.23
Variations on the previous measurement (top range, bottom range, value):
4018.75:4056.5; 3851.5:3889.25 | 1.21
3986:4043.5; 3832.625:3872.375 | 1.22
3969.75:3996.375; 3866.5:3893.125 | 1.13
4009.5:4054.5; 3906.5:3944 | 1.28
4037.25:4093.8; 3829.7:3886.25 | 1.28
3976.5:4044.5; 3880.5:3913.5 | 1.19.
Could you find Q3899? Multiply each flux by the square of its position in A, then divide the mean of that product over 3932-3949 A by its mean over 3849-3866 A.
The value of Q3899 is 0.82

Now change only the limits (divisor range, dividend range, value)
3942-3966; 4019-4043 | 1.14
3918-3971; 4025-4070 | 1.36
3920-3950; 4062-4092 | 1.37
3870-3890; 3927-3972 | 0.91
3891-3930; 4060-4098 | 1.18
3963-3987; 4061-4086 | 1.36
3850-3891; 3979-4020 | 1.18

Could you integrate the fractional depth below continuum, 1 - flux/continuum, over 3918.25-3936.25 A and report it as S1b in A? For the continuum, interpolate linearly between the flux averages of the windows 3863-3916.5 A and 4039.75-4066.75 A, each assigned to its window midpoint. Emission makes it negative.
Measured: 4.5 A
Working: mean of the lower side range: 12.2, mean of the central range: 9.39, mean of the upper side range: 13.6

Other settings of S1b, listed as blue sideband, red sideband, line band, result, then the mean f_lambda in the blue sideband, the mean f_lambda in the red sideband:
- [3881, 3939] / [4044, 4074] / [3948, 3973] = 3.34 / 11.1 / 13.5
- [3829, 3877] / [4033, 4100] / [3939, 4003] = 4.16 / 11.8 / 13.4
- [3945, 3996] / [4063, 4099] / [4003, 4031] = -2.40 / 11.7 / 13.3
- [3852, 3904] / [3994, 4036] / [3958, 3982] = 5.29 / 12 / 13.2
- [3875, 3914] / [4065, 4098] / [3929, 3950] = 4.06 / 11.9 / 13.4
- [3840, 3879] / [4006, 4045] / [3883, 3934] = 5.50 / 12.6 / 13.4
